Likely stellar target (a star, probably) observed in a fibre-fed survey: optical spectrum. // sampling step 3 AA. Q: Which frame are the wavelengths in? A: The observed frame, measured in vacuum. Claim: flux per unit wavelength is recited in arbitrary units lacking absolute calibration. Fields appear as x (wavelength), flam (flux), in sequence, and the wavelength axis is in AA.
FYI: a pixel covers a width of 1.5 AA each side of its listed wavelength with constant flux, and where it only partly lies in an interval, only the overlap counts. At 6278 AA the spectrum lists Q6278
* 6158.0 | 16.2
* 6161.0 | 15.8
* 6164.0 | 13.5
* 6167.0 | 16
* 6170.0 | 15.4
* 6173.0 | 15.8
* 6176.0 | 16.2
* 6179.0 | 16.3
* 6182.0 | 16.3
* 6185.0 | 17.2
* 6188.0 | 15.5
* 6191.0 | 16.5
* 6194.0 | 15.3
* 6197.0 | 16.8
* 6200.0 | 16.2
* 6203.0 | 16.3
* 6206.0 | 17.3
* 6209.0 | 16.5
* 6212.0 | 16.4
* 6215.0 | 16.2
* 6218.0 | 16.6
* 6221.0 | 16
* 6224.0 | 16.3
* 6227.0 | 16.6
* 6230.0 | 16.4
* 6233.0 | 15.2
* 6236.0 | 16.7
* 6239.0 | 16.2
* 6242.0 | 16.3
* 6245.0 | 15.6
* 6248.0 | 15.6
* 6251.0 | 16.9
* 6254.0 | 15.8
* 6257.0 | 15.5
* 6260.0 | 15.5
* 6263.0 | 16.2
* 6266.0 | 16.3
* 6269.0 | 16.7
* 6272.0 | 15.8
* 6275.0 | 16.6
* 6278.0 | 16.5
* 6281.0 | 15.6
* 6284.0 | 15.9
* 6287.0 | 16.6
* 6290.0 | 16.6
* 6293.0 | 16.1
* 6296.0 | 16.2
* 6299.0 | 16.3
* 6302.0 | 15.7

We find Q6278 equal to 16.5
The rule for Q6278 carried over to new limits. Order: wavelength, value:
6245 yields 15.6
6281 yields 15.6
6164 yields 13.5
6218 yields 16.6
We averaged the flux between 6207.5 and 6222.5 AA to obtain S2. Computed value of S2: 16.3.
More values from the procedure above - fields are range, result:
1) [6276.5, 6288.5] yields 16.2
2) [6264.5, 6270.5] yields 16.5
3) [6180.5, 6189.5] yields 16.3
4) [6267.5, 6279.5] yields 16.4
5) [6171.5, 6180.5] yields 16.1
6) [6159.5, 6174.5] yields 15.3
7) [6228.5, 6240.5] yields 16.1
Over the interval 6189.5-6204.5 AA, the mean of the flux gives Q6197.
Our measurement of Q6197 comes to 16.2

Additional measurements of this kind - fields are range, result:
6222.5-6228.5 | 16.5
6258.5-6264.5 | 15.8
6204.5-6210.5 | 16.9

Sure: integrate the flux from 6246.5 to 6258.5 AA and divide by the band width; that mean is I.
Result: 16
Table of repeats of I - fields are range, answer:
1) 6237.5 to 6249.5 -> 15.9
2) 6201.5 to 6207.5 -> 16.8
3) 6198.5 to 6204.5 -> 16.2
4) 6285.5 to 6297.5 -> 16.4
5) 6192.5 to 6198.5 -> 16.1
